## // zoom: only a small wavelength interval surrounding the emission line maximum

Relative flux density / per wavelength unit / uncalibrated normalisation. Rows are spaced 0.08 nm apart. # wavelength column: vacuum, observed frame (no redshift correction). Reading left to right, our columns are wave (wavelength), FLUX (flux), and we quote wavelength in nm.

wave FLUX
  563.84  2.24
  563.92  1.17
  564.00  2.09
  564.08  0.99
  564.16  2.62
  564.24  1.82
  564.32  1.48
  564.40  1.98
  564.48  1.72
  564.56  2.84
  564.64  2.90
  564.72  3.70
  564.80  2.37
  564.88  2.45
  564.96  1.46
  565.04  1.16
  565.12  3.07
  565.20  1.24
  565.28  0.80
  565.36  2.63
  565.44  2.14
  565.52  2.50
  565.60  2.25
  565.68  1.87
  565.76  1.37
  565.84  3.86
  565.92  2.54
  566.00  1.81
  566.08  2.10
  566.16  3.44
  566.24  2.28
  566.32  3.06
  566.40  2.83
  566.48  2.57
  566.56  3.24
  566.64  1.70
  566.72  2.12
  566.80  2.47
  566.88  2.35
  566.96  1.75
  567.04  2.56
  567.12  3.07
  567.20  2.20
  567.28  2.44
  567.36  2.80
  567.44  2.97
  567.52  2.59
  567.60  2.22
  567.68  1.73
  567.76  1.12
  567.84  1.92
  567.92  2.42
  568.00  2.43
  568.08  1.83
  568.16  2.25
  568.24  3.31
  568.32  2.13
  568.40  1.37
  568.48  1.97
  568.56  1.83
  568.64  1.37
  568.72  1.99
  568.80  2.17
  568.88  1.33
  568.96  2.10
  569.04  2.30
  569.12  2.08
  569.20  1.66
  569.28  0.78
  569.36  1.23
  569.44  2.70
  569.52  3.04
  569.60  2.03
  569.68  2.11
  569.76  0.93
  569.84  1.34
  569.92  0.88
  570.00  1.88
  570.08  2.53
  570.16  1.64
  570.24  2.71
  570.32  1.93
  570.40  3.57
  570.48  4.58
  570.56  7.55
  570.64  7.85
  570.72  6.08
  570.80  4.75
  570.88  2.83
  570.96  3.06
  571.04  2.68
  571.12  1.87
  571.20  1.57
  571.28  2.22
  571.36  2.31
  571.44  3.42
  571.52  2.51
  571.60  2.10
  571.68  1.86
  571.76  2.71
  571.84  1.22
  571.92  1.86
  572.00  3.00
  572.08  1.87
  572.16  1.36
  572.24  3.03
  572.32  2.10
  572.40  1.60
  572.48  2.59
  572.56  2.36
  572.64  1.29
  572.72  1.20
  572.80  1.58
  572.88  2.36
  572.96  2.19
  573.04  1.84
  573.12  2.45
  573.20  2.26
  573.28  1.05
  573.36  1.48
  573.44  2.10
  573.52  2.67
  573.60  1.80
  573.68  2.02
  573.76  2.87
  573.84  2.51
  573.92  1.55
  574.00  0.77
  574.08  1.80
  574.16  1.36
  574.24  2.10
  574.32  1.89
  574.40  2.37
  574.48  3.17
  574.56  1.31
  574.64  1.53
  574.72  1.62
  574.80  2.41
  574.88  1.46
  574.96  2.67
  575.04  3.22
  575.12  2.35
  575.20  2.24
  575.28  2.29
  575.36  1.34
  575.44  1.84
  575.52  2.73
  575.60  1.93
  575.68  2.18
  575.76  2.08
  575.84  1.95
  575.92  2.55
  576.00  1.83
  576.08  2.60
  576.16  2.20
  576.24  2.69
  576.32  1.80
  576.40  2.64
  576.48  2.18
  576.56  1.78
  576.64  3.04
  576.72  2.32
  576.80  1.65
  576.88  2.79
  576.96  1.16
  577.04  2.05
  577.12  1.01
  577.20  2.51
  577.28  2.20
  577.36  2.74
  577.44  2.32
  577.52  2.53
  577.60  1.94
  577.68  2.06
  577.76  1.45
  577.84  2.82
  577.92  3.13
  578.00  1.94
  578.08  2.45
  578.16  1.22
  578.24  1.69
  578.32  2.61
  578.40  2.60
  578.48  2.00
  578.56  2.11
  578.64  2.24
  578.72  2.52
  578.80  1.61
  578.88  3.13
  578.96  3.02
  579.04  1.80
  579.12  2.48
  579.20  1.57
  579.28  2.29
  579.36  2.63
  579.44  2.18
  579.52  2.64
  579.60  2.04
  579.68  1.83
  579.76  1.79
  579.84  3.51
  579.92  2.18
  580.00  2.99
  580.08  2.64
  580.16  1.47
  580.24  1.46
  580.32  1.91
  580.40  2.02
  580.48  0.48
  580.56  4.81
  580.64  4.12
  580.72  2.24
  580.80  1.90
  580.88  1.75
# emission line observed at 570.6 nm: H-beta 4861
